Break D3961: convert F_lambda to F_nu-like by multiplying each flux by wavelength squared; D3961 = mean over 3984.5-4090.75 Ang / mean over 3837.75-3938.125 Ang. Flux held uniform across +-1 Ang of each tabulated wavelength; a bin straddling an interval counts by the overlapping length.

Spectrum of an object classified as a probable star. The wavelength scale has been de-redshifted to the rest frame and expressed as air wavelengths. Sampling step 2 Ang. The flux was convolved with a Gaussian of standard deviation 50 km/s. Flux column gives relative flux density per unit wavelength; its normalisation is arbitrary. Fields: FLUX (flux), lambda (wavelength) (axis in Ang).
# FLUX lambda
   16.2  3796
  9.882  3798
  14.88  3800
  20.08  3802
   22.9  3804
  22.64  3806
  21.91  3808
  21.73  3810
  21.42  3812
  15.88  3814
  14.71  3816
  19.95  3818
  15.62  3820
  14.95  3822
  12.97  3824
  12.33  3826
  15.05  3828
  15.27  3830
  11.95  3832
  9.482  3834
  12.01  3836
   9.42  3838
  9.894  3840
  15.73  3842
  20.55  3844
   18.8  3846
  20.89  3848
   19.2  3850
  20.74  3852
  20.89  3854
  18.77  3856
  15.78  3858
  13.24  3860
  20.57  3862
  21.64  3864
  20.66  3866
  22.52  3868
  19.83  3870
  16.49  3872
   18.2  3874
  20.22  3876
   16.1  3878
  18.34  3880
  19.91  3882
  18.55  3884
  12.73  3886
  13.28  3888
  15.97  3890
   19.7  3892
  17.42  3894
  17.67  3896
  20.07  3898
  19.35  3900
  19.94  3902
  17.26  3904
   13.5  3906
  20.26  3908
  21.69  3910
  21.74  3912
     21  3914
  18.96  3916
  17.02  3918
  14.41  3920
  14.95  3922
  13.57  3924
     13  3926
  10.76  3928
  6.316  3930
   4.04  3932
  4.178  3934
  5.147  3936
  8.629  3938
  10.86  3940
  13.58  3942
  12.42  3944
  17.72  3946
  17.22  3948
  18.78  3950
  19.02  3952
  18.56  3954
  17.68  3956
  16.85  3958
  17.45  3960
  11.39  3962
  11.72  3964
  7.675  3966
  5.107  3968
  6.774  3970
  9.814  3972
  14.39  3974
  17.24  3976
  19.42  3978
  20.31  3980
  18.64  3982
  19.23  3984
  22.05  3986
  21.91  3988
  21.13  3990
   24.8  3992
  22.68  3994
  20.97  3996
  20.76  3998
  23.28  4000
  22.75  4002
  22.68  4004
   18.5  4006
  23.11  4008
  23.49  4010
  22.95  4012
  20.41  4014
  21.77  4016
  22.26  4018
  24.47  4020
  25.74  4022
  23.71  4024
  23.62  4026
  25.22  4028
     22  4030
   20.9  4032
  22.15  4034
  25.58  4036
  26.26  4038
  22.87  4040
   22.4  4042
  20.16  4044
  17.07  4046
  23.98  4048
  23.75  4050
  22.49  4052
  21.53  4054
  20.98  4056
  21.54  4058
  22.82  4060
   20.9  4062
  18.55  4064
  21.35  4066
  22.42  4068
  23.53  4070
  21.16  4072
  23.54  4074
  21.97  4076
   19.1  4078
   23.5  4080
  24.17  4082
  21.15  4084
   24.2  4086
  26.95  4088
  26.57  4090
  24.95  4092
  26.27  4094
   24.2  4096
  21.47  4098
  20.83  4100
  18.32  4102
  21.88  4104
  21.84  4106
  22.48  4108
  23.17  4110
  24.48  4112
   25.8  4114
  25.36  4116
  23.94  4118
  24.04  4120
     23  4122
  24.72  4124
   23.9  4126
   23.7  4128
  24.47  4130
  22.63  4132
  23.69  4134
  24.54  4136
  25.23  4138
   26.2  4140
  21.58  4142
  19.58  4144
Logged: 1.47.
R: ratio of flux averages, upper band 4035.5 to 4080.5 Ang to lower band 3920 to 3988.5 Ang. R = 1.61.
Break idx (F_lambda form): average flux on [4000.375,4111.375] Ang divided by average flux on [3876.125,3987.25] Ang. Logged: 1.47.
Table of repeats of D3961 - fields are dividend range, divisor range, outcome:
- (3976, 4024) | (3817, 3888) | 1.40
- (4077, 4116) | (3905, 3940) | 1.90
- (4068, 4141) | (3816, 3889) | 1.60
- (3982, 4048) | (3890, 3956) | 1.53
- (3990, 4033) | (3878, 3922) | 1.34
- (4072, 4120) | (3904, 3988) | 1.72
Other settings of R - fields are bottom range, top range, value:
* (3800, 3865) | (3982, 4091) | 1.31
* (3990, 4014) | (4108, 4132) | 1.08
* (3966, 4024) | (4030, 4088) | 1.13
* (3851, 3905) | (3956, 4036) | 1.06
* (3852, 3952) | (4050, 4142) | 1.42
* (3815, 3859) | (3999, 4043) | 1.47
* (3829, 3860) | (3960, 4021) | 1.18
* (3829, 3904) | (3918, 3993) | 0.82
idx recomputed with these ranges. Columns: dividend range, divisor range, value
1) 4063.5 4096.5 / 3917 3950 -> 1.98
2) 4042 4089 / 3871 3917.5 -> 1.21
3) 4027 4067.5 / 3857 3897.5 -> 1.23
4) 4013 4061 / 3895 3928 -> 1.29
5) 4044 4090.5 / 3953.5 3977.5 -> 1.72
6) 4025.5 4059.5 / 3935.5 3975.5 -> 1.70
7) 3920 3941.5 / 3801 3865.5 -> 0.55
